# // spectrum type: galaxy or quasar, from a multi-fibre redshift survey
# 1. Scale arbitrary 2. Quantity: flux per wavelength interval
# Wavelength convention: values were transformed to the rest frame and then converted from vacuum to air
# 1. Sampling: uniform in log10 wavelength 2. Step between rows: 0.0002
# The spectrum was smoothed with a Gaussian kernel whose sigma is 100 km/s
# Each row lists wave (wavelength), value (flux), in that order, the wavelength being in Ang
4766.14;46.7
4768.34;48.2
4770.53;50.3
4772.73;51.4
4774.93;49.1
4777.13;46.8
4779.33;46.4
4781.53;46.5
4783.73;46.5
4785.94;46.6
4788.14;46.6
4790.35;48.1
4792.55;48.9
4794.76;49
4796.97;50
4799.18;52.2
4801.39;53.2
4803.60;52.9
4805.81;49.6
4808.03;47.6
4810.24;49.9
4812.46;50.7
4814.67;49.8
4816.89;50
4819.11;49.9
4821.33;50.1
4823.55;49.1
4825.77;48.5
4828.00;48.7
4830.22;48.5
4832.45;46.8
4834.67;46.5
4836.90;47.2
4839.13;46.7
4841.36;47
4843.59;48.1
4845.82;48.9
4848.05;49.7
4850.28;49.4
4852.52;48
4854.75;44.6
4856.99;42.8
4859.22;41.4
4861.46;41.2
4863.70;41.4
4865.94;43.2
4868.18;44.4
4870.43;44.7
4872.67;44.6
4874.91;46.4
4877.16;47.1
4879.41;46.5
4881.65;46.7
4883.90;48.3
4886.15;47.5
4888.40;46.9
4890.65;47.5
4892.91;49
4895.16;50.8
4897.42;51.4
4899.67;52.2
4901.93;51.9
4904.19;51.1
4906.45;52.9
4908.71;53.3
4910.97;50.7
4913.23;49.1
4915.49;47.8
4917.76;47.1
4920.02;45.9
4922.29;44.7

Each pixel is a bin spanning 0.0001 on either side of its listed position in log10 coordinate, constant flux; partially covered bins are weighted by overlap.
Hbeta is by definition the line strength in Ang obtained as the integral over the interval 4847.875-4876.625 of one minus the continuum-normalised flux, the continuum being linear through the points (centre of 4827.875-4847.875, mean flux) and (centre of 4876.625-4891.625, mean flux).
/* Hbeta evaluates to 1.7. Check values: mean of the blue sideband 47.6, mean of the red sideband 47.2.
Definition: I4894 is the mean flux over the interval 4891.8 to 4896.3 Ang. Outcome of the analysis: 49.9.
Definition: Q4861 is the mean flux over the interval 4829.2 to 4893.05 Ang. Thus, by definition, 46.2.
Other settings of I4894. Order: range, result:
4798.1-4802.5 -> 52.7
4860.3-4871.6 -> 43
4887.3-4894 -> 47.8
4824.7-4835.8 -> 47.8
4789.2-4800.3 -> 49.6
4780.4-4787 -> 46.5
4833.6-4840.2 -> 46.8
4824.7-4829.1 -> 48.5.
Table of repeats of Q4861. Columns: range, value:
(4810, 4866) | 47.3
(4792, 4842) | 49.3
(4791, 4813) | 50.3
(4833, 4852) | 47.9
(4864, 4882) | 45.2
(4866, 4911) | 48.5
